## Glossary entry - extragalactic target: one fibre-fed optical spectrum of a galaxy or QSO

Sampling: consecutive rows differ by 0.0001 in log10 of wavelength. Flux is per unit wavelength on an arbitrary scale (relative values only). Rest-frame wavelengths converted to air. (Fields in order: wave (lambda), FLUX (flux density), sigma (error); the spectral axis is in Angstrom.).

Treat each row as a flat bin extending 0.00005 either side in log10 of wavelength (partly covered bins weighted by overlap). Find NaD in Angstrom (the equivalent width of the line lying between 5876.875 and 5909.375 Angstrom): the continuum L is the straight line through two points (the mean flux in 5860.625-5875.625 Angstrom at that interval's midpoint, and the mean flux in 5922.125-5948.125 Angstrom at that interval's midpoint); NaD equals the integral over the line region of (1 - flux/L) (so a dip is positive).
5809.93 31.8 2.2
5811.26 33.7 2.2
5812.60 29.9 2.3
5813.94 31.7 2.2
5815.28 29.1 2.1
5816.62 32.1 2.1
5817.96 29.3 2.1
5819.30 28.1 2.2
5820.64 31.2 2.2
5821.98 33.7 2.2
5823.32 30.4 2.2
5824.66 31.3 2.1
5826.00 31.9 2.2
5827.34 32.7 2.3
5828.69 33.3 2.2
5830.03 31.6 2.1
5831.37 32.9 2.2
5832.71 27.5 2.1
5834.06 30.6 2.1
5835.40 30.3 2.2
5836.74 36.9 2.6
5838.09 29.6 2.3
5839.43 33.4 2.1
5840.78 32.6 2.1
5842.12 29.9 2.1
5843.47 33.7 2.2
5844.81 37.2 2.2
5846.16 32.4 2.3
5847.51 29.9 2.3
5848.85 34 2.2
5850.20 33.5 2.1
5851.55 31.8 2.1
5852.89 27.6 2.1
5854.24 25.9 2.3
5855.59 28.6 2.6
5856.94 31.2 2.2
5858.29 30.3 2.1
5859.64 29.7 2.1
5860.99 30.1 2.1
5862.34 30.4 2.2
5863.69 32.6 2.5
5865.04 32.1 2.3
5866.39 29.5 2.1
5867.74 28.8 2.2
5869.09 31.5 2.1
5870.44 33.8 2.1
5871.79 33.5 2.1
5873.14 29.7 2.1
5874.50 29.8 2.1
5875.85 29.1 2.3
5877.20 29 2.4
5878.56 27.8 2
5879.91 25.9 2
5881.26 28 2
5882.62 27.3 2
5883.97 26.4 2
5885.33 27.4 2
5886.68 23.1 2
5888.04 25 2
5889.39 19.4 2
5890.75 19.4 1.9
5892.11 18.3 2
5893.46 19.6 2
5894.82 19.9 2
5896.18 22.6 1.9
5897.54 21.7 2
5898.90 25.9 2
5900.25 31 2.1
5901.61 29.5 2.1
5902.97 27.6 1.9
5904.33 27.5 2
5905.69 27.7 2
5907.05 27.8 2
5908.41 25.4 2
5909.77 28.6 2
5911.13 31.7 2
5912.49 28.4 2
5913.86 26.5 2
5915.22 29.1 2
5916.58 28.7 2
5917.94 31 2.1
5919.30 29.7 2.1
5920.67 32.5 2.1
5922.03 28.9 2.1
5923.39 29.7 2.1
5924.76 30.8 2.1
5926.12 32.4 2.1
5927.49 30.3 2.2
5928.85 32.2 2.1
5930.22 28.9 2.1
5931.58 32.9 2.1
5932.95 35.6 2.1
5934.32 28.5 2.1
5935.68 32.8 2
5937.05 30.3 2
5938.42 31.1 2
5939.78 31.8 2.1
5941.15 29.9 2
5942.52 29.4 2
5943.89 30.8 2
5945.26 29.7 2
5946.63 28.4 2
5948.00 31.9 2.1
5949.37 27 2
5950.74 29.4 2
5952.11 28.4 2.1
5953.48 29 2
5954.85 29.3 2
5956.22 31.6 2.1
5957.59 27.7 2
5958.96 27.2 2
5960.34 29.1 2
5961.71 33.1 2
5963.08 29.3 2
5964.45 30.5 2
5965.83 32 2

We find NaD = 6.1 Angstrom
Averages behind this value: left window 31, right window 30.8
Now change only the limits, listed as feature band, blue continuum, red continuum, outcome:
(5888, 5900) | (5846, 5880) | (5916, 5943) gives 3.59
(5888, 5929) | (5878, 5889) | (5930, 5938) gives 2.77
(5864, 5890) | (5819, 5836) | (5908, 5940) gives 2.07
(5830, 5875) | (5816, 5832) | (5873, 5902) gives -4.15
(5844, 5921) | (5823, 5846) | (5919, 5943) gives 8.09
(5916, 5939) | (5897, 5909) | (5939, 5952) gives -1.84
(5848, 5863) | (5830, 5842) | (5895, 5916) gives 0.07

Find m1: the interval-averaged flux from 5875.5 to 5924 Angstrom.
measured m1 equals 26.6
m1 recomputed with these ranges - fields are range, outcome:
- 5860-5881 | 30.2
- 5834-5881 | 30.9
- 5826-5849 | 32.2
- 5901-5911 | 27.9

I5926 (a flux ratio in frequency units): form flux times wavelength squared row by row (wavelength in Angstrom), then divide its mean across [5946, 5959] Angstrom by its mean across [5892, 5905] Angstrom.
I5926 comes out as 1.2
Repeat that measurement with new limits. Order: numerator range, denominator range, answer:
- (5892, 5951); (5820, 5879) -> 0.95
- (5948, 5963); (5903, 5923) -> 1.03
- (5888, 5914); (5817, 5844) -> 0.82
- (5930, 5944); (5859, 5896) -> 1.17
